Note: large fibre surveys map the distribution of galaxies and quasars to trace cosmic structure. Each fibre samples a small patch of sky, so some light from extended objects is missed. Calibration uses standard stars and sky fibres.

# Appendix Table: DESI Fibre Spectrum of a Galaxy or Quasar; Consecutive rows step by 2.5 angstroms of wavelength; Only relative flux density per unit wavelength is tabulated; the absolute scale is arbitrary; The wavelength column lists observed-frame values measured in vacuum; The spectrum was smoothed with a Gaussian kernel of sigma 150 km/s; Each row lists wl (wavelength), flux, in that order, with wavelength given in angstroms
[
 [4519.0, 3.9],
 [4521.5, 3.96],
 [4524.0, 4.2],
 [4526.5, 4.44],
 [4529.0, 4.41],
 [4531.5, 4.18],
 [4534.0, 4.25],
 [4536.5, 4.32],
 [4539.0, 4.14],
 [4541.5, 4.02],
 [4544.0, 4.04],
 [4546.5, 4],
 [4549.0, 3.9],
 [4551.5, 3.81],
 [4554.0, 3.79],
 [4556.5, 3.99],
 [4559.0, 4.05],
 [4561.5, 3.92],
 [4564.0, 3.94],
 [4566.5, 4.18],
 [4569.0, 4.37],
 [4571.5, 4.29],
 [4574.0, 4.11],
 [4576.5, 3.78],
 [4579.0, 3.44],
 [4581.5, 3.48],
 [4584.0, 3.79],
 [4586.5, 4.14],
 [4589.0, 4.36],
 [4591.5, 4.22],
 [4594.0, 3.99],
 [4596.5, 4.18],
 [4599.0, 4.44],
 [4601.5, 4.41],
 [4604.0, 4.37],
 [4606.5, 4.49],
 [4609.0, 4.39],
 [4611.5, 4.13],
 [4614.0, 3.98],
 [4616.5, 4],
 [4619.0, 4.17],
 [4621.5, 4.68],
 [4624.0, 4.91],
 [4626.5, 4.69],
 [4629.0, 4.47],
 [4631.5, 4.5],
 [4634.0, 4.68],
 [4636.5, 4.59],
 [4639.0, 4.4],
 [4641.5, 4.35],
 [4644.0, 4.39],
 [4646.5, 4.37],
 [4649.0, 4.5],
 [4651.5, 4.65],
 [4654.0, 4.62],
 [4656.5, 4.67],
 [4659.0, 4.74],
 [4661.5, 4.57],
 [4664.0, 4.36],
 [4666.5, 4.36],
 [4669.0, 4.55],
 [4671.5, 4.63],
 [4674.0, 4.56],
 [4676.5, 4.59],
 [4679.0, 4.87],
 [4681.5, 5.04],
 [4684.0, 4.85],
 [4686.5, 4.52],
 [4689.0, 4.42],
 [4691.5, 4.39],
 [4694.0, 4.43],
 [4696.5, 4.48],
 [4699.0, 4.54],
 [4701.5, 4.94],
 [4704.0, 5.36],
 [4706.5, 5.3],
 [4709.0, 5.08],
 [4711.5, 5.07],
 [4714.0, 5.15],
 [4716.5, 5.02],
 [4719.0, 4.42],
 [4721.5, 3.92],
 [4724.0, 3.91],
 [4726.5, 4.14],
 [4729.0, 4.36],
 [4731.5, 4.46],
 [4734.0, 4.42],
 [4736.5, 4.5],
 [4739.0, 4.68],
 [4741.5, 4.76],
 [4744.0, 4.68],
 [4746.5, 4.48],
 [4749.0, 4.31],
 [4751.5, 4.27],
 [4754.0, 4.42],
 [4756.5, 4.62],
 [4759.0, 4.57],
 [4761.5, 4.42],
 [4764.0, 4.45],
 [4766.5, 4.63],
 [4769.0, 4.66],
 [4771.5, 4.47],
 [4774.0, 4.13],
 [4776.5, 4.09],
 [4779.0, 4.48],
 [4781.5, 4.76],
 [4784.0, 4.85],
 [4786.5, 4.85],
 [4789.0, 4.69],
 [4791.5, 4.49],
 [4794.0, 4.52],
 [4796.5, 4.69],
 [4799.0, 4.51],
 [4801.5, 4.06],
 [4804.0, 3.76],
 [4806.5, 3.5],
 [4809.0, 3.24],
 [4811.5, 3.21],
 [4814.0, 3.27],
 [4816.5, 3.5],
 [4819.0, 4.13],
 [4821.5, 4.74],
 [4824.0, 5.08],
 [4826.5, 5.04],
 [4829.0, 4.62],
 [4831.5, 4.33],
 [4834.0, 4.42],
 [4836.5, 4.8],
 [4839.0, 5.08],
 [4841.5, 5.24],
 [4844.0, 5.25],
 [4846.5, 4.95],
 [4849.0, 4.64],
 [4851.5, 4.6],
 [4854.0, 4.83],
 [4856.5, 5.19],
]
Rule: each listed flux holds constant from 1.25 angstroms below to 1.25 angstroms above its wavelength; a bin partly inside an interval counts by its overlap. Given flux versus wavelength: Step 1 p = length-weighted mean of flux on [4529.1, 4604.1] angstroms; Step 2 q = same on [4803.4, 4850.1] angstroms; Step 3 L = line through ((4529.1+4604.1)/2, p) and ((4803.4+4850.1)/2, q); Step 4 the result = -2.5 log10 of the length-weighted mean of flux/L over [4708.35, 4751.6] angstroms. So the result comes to -0.070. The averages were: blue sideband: 4.06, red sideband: 4.37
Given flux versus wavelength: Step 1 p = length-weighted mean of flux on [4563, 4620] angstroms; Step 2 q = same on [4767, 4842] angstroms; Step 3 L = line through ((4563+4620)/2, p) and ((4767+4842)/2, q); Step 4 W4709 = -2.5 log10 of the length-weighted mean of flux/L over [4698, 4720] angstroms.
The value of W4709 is -0.17 mag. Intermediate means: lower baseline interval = 4.12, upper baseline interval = 4.37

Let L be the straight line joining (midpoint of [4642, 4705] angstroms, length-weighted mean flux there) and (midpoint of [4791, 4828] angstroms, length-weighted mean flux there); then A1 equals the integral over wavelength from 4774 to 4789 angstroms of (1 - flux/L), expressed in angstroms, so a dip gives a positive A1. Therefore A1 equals -1.3 angstroms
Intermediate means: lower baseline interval 4.61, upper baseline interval 4.11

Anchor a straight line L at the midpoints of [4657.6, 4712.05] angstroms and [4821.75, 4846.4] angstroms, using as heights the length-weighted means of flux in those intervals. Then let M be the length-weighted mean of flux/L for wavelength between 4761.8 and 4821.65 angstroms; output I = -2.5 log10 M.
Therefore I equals 0.14 mag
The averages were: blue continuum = 4.71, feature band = 4.23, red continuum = 4.87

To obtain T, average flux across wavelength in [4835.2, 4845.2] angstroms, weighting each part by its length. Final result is 5.09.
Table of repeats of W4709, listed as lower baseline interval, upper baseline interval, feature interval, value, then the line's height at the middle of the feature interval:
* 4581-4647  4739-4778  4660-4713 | -0.07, 4.4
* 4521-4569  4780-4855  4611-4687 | -0.08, 4.23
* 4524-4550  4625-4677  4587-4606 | 0.02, 4.36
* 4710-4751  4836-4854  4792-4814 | 0.22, 4.78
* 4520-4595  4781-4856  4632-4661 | -0.09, 4.19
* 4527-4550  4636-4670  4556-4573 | 0.03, 4.23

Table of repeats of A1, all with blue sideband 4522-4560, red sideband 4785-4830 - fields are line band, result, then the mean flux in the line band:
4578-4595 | 0.8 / 3.92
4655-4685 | -3.5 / 4.65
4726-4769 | -3.1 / 4.49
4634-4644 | -0.8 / 4.47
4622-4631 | -1.2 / 4.67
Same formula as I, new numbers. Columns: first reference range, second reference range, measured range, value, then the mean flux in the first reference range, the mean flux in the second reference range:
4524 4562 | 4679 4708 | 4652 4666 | 0.01 mag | 4.09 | 4.76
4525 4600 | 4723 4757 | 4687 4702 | -0.04 mag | 4.06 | 4.43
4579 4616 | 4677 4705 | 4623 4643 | -0.05 mag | 4.14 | 4.7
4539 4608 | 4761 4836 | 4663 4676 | -0.08 mag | 4.06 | 4.32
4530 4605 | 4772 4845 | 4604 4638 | -0.08 mag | 4.06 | 4.39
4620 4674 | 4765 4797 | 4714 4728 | 0.05 mag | 4.55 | 4.56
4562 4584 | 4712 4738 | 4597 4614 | -0.07 mag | 3.94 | 4.45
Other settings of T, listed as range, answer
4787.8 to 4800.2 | 4.58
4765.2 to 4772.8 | 4.58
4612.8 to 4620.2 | 4.05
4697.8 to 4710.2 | 5.05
